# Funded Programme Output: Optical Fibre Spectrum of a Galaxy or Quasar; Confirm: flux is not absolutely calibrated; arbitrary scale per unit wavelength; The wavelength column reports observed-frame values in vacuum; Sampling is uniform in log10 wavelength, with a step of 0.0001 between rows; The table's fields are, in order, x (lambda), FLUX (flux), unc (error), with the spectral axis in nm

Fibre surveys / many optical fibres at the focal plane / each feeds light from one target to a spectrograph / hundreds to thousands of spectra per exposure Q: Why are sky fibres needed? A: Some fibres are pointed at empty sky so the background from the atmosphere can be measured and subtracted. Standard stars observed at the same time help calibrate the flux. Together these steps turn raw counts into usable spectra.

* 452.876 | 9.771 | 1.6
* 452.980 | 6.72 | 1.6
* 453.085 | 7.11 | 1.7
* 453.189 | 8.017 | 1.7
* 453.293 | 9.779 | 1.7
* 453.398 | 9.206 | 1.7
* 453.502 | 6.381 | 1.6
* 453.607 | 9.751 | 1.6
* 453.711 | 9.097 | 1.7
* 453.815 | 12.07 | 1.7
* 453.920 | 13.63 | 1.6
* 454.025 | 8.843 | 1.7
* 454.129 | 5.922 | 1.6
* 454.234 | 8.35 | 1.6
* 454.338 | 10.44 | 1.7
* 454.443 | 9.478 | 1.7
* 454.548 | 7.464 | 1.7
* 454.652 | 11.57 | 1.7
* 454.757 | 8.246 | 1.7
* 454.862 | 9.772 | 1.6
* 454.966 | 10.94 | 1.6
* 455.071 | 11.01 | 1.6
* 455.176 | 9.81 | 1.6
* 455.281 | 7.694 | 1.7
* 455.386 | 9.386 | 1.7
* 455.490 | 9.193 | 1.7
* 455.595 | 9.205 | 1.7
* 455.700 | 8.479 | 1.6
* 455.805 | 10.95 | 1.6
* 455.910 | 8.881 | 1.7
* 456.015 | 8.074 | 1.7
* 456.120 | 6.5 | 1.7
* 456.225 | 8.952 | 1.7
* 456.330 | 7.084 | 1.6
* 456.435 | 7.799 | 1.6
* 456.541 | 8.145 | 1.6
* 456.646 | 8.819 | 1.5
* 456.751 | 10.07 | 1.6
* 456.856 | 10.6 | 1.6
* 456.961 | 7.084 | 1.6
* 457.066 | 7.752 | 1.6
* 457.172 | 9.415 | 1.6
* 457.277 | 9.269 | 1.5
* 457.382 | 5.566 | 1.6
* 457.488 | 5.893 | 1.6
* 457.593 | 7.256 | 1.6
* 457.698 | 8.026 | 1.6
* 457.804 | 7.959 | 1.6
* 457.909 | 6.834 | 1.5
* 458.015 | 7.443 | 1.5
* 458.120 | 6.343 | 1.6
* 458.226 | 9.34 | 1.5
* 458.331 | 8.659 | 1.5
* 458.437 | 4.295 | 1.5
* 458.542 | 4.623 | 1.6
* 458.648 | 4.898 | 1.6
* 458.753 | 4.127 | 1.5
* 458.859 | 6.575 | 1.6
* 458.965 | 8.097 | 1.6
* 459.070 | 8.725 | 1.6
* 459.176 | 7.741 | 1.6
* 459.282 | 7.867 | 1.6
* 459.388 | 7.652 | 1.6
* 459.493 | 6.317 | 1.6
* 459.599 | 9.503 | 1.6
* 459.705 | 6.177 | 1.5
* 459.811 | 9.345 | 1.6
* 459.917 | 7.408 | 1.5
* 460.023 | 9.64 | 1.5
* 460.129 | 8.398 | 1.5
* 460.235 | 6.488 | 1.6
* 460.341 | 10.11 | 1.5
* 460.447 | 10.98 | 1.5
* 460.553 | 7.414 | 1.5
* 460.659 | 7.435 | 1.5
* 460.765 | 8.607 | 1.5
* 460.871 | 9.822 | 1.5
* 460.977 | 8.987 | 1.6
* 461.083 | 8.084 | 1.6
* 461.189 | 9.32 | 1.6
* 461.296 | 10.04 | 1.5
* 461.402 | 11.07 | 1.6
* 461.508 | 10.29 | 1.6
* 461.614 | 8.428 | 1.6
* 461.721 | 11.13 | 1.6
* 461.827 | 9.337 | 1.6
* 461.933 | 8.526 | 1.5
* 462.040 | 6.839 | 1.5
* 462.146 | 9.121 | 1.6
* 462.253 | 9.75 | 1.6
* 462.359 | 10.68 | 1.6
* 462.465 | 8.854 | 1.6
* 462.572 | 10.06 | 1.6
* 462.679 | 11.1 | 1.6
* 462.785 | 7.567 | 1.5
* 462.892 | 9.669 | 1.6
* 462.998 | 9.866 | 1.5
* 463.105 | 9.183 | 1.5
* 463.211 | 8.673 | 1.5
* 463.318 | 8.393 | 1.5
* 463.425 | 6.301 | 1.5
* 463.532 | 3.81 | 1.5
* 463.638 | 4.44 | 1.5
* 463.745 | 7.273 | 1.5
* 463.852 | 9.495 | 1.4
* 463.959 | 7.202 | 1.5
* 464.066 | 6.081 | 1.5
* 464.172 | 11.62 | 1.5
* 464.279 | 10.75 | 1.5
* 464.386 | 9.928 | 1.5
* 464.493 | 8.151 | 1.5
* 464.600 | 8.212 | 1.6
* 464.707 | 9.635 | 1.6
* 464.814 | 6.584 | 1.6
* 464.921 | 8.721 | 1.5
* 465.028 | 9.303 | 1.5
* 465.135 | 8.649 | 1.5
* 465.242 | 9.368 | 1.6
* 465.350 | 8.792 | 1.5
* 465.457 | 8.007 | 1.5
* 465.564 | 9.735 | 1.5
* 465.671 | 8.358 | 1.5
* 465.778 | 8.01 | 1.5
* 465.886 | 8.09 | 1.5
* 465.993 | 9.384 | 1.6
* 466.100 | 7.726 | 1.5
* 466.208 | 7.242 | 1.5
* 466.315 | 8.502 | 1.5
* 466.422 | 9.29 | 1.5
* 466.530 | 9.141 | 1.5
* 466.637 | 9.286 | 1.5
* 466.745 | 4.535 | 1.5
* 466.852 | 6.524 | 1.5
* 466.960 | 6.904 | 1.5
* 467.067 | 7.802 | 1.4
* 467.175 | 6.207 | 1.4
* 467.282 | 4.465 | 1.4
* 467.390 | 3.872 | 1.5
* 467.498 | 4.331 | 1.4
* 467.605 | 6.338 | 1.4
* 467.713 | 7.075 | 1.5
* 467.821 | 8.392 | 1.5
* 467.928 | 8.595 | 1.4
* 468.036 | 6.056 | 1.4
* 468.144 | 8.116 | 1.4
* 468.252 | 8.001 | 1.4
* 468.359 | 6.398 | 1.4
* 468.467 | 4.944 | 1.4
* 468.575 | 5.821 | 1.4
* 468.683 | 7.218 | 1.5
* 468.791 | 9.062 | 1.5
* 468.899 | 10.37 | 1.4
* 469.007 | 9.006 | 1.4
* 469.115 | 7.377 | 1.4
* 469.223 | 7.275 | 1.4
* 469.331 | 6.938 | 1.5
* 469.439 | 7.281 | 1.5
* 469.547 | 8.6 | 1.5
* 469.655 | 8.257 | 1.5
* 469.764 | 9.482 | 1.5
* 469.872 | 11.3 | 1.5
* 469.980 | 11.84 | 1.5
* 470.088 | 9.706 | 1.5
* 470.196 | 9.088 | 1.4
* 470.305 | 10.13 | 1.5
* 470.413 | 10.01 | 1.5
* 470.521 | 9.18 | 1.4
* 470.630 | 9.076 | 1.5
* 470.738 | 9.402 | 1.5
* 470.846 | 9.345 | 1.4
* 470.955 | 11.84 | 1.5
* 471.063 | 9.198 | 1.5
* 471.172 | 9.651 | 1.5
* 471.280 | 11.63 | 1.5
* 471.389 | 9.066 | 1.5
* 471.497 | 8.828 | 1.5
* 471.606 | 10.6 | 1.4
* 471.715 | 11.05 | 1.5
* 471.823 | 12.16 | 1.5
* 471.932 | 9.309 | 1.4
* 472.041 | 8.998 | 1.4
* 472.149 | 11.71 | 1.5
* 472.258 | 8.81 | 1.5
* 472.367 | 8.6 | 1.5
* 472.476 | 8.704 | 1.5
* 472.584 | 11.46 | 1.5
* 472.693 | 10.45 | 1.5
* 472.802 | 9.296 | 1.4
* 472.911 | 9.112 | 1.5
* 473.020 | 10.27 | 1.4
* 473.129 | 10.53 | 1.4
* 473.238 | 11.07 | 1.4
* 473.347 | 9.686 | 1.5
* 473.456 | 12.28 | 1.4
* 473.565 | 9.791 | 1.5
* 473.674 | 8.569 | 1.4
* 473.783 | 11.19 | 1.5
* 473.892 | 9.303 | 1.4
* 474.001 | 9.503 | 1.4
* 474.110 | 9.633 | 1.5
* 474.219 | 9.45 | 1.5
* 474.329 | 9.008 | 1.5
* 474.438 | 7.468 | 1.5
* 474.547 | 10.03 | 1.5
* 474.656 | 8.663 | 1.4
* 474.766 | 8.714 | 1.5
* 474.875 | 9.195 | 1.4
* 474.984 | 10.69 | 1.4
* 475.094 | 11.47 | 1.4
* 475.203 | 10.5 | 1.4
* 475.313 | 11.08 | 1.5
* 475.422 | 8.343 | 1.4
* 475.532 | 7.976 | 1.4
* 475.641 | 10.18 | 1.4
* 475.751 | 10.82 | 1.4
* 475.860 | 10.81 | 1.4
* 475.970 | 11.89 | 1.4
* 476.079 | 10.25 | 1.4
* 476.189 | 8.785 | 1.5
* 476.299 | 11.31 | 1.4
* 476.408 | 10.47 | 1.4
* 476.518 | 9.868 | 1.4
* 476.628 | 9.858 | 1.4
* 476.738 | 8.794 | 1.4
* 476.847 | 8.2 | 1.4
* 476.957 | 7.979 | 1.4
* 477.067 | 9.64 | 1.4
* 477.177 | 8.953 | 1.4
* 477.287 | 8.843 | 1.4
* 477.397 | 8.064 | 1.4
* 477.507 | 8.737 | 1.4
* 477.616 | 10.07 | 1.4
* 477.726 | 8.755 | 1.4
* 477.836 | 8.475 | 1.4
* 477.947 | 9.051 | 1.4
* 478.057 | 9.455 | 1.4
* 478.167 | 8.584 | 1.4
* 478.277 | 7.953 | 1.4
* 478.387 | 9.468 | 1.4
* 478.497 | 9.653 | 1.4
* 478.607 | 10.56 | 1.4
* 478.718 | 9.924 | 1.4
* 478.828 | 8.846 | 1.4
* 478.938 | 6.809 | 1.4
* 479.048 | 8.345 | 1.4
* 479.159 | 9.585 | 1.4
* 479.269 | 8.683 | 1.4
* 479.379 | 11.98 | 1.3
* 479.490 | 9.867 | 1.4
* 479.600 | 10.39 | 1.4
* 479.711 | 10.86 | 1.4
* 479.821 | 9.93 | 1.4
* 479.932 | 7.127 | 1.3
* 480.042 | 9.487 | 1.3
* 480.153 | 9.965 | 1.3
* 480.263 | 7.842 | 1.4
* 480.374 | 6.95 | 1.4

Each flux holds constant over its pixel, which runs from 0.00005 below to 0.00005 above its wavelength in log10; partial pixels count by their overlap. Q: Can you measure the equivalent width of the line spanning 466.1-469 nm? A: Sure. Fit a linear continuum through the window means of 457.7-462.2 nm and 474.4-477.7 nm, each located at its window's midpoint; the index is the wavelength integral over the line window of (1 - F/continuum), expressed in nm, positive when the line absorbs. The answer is 0.55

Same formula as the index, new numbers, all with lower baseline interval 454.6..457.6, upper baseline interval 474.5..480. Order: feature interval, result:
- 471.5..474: -0.20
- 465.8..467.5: 0.36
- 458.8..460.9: 0.17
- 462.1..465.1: 0.14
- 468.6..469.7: 0.14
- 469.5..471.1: -0.09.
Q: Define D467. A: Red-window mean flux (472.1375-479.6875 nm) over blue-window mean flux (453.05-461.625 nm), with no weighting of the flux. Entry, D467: 1.14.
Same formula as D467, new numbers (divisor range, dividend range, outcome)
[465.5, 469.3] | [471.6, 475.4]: 1.34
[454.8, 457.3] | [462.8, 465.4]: 0.93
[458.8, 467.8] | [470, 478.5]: 1.17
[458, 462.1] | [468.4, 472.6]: 1.14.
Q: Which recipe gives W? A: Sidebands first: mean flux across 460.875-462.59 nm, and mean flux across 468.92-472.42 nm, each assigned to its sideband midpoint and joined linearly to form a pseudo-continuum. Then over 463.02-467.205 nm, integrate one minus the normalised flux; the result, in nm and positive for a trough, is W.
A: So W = 0.60 nm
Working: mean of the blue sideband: 9.41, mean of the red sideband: 9.53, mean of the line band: 8.11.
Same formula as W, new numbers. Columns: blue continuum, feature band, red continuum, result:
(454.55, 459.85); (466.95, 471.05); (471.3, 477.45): 0.53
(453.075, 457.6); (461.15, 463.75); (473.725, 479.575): 0.07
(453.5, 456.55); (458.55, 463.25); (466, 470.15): -0.08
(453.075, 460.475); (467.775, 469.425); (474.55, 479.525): 0.26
